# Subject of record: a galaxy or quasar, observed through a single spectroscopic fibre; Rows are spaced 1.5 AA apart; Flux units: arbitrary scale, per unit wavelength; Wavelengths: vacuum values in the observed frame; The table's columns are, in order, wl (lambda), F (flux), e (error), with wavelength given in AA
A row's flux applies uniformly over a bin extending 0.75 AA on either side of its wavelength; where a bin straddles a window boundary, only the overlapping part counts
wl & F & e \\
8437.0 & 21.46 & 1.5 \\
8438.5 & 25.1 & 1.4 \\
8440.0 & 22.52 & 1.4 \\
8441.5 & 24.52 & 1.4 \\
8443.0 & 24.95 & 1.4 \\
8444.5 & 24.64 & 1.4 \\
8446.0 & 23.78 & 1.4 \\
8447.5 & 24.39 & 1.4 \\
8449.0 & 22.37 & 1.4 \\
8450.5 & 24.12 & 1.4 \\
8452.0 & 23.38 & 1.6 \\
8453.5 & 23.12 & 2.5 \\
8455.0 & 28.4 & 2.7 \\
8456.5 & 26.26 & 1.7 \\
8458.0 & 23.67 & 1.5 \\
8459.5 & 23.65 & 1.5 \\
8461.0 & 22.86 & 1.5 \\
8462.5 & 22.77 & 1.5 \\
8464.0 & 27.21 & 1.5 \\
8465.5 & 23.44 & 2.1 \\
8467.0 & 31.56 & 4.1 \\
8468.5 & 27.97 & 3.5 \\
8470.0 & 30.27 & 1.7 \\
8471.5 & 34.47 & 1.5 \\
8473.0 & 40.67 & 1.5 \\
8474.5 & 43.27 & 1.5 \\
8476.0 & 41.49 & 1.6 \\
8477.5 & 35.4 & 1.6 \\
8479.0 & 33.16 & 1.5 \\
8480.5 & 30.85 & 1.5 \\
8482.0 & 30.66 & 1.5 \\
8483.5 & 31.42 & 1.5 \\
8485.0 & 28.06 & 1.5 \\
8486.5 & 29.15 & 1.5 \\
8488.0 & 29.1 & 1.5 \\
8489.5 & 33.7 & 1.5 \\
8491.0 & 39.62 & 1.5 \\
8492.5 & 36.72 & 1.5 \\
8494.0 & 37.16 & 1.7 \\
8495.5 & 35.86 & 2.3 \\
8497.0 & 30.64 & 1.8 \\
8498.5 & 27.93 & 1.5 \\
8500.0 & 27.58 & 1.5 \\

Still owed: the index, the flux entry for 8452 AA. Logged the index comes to 23.38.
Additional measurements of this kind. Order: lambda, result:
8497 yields 30.64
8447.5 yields 24.39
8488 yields 29.1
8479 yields 33.16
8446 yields 23.78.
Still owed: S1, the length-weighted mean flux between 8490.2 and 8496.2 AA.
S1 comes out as 37.3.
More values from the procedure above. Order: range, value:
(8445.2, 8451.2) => 23.7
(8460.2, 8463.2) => 22.8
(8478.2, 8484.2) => 31.6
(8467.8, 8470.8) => 29.2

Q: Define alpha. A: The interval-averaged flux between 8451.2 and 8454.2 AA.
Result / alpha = 23.3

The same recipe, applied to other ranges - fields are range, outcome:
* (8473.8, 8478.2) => 40.1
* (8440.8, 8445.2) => 24.7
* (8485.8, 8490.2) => 30.6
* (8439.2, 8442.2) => 23.5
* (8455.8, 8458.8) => 24.9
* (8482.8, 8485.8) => 29.7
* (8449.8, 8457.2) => 25.1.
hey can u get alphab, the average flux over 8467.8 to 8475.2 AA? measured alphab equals 35.3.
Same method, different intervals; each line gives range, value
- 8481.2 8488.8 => 29.7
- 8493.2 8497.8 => 34.5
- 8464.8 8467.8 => 27.6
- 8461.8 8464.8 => 25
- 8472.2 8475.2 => 41.8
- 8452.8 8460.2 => 25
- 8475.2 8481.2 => 35.3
